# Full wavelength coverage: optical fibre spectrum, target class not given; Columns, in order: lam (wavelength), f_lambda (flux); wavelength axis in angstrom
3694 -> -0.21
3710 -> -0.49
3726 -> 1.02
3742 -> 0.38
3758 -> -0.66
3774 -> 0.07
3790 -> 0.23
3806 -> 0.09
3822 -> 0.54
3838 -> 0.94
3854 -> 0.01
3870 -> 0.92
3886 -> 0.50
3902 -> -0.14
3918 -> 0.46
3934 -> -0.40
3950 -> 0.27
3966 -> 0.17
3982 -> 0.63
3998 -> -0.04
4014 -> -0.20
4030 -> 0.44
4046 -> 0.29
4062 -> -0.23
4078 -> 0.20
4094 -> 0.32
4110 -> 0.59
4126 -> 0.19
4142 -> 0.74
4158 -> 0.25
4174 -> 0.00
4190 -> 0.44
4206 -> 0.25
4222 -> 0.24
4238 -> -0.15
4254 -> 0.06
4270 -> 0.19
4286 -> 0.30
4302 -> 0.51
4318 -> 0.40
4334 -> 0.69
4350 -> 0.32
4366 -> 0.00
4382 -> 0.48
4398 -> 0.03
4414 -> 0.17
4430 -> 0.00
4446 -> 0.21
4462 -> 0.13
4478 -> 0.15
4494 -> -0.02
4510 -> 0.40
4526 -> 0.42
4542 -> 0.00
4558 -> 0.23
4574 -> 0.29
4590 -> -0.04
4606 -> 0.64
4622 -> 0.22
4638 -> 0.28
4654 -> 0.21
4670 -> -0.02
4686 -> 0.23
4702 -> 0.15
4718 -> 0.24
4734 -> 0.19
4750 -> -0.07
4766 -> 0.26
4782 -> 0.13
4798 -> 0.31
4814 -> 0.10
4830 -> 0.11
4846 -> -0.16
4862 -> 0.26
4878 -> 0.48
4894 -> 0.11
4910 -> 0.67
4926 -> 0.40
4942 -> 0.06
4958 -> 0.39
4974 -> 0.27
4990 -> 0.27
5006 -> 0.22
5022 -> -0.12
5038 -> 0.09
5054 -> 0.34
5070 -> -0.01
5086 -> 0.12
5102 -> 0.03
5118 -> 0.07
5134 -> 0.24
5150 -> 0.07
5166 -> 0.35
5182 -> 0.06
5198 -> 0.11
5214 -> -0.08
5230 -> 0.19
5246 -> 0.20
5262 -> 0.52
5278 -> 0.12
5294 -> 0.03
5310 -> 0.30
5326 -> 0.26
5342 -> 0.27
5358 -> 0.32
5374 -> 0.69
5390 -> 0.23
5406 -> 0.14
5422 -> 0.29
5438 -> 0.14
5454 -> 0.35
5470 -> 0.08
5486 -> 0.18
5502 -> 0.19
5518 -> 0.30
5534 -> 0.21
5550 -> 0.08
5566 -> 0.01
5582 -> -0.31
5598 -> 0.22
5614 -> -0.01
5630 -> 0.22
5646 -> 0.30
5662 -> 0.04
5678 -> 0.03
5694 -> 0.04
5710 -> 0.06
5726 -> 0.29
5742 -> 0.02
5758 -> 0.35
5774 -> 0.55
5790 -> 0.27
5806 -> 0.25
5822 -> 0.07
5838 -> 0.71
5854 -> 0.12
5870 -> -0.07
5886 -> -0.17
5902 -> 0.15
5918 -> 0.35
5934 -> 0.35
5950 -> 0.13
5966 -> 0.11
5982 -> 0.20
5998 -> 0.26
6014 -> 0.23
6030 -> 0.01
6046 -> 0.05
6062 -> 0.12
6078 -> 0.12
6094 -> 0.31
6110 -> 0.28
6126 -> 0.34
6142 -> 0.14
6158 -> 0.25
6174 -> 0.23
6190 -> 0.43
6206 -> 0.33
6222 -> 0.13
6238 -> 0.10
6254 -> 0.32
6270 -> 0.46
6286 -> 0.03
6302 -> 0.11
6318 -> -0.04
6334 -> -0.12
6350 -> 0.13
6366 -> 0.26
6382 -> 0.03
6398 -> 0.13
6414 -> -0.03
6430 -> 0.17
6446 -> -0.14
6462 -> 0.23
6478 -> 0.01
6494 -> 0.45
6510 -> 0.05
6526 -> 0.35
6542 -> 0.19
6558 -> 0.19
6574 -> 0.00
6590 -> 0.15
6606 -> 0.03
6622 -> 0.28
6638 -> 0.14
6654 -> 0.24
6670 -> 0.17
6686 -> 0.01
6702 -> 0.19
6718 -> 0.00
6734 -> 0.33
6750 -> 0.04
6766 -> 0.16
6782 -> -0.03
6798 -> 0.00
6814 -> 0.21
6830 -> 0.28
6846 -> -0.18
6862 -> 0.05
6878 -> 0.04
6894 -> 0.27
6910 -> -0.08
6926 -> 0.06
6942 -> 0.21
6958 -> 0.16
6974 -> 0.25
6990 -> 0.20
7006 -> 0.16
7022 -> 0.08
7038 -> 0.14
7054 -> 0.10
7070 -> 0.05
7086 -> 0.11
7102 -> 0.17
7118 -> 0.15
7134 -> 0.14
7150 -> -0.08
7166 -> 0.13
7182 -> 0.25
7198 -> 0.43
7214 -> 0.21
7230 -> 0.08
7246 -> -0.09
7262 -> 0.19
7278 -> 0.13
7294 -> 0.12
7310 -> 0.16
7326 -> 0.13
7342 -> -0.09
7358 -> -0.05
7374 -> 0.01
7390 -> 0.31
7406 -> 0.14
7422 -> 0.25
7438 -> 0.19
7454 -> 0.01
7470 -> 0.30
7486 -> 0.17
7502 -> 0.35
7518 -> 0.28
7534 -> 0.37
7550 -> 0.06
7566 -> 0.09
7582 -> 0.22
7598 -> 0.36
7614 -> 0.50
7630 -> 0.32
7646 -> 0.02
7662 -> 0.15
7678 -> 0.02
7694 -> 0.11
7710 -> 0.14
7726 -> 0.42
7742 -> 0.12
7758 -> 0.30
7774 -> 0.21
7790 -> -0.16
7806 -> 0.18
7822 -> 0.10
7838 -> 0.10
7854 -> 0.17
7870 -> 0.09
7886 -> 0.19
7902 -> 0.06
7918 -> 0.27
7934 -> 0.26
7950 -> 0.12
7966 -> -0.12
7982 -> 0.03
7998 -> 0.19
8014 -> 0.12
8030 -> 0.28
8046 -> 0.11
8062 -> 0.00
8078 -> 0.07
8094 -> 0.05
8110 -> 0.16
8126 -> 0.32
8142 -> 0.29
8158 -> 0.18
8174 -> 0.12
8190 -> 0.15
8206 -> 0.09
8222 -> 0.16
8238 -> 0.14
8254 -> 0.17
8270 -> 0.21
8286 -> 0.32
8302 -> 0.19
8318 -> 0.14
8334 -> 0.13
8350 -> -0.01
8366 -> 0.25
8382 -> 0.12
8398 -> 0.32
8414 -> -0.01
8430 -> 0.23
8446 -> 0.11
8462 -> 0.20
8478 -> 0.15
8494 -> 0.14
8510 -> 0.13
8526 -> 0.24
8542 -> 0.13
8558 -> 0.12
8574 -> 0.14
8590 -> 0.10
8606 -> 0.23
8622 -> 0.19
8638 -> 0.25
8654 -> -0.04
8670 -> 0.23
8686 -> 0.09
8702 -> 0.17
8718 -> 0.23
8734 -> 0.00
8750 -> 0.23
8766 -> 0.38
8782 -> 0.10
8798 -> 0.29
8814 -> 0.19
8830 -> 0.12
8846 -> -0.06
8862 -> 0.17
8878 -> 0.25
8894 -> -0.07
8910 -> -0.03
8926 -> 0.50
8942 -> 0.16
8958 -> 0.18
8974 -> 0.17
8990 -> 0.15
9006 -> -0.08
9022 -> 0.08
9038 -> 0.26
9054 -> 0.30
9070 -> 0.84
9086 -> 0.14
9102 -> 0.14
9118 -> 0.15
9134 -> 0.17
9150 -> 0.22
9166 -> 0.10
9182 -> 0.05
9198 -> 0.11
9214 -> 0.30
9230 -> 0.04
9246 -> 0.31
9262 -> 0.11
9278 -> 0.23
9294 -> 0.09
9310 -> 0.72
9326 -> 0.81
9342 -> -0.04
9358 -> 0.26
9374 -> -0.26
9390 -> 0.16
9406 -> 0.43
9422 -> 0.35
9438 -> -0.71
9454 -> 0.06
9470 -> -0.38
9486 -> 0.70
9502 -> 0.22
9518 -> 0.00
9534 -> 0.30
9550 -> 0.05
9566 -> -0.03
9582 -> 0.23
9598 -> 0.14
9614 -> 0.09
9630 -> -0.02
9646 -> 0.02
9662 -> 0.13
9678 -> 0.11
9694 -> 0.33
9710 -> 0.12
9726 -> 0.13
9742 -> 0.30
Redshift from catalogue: 1.43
